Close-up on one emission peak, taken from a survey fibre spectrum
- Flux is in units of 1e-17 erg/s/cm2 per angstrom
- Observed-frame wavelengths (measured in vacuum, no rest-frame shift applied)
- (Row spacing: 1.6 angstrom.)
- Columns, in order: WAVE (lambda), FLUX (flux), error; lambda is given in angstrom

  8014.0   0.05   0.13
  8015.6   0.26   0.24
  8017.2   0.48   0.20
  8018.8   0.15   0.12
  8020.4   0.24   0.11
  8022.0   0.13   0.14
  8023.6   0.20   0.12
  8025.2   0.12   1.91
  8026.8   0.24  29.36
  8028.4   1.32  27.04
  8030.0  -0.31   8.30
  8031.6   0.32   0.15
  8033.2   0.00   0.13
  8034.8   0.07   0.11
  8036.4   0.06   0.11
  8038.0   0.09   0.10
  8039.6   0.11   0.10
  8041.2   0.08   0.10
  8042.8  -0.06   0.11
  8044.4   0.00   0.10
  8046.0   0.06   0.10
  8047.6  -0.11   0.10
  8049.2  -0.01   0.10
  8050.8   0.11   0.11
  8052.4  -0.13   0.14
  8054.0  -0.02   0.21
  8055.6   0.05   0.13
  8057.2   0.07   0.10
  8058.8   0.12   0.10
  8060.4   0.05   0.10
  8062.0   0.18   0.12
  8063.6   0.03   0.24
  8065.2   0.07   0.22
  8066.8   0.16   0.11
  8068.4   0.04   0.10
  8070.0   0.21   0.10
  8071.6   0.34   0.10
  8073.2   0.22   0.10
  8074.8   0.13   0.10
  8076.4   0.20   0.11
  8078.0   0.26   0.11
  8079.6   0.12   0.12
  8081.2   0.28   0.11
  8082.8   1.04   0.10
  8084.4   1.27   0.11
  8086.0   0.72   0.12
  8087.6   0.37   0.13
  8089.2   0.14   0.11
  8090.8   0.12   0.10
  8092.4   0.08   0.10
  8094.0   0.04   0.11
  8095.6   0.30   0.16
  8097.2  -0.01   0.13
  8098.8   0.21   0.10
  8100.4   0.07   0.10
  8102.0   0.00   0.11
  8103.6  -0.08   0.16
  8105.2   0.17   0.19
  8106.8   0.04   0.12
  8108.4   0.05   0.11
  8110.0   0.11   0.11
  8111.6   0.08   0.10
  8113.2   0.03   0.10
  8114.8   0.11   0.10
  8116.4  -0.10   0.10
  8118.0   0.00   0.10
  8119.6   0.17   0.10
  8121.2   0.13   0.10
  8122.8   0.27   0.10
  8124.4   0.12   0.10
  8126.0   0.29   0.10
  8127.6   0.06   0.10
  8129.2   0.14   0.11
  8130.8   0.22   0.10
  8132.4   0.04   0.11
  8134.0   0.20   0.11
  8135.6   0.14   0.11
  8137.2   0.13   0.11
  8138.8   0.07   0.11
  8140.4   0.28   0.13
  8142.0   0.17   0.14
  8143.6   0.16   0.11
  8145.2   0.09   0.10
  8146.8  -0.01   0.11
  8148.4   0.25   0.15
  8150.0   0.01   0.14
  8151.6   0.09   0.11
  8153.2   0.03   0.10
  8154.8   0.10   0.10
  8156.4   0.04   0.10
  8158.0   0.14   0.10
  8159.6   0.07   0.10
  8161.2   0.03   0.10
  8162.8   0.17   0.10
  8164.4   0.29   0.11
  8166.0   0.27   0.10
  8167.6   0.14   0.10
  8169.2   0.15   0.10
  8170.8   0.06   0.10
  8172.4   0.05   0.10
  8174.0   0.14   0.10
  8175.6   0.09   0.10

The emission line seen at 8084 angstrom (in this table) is Hgamma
